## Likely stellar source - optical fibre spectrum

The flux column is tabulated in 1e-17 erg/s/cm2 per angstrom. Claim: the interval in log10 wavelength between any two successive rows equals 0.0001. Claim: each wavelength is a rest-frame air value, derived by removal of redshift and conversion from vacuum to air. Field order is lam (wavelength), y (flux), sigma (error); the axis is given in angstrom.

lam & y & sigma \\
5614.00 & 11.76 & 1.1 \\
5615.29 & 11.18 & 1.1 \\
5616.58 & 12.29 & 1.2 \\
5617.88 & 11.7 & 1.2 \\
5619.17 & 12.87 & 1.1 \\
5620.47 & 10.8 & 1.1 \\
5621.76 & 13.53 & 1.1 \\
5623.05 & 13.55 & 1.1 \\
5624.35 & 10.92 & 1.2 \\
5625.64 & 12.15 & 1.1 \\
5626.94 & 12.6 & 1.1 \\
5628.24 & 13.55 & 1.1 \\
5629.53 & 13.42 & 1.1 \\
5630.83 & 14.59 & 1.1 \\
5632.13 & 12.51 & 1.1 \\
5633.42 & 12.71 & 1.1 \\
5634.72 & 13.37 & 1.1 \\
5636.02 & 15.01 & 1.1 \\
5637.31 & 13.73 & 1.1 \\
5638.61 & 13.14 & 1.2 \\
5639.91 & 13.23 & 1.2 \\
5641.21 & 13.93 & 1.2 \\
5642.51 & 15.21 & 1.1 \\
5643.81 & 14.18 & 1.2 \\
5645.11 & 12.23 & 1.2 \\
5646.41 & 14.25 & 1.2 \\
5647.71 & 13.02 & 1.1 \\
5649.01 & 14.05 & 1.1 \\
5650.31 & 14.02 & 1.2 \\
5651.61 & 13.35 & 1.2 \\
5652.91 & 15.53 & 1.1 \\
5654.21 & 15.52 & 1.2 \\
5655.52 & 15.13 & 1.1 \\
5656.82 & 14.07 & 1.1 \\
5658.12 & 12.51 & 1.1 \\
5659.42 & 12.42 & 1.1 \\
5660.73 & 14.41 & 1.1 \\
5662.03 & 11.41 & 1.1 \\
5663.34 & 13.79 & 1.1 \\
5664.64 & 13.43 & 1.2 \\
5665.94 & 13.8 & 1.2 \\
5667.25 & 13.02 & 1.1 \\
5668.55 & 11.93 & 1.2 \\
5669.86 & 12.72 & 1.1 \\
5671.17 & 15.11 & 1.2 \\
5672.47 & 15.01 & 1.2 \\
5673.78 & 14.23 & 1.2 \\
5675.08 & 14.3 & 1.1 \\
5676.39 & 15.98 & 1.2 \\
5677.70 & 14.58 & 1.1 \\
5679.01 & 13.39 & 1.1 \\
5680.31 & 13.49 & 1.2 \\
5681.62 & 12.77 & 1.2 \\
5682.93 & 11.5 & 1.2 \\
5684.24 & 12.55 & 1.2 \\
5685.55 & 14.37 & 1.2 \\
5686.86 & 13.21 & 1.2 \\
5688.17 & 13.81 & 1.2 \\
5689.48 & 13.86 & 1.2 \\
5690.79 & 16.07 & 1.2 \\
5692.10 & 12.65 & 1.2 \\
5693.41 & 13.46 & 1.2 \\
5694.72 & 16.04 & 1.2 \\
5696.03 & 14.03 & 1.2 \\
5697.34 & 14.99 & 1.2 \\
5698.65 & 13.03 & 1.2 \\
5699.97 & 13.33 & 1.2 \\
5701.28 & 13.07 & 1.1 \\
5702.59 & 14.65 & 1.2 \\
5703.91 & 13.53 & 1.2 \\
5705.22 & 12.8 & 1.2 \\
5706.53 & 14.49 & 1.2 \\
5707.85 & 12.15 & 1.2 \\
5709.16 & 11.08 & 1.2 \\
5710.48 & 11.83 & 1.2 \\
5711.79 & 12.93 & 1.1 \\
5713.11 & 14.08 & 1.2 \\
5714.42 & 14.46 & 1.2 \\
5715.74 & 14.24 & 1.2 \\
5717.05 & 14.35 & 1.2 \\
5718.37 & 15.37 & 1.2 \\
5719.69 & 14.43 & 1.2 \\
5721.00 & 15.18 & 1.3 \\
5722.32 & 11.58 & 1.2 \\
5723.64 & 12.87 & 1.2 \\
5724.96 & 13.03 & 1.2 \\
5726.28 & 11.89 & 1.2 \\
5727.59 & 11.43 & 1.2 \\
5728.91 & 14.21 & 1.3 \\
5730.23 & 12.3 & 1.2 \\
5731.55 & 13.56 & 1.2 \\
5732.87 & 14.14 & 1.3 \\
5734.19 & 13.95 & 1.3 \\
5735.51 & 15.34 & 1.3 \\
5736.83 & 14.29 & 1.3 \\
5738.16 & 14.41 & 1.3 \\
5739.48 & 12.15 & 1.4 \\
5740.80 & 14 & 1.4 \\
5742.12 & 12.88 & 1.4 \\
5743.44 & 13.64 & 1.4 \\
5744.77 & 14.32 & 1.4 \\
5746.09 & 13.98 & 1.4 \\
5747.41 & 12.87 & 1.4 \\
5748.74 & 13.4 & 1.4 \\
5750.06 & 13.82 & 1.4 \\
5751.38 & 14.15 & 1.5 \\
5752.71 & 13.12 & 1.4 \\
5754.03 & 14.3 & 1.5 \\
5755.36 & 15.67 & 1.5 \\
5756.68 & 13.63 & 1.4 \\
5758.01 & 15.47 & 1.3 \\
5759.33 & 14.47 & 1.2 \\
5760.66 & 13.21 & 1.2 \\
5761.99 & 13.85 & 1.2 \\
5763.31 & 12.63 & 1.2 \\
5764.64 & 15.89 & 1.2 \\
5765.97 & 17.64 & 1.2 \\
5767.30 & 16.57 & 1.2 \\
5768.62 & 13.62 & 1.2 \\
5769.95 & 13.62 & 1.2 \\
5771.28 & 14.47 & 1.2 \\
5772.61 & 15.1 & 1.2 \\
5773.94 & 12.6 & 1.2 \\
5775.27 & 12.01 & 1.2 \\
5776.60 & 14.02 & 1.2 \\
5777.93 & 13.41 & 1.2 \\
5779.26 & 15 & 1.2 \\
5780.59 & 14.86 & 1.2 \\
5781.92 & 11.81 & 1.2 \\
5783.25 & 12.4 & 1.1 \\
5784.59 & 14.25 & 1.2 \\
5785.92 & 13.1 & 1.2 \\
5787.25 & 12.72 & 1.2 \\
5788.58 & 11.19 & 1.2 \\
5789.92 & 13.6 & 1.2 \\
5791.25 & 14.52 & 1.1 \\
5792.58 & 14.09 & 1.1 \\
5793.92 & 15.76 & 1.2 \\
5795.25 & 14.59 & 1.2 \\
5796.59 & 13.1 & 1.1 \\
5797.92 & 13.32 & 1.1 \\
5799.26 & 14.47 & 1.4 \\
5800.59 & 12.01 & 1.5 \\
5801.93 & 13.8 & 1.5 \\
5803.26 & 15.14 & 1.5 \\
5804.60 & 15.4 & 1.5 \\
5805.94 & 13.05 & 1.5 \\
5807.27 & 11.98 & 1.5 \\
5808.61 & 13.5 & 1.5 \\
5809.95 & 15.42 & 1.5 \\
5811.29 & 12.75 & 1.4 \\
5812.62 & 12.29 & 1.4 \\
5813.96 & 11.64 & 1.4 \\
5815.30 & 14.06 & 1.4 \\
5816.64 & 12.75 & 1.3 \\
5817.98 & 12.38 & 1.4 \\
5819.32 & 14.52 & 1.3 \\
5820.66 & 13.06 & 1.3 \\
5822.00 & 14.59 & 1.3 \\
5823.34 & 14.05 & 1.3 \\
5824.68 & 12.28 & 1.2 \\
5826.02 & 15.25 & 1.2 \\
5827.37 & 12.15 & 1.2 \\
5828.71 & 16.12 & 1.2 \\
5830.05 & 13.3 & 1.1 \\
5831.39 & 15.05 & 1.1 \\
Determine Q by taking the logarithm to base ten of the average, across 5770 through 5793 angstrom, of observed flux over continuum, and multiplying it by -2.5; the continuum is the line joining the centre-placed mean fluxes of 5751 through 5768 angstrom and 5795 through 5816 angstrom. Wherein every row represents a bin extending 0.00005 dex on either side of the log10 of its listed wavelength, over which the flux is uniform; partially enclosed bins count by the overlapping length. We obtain 0.05 mag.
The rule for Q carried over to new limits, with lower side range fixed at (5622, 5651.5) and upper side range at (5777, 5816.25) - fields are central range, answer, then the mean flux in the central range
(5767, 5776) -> -0.03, 13.9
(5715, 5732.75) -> 0.00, 13.4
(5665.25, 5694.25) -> -0.02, 13.7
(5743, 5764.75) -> -0.04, 14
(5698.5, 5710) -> 0.03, 13.1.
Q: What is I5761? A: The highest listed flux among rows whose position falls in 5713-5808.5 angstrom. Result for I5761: 17.64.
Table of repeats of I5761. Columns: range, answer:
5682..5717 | 16.07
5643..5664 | 15.53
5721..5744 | 15.34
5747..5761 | 15.67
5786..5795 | 15.76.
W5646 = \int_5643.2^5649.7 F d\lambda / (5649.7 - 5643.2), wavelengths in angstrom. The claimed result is 13.5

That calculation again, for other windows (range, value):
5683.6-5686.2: 13.5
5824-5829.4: 13.9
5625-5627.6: 12.3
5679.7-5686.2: 12.9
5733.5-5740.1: 14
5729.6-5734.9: 13.5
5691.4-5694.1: 13.2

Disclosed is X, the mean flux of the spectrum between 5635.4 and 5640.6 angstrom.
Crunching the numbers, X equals 13.8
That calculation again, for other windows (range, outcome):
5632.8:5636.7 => 13.7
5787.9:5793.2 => 13.3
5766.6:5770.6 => 14.6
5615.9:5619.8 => 12.3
